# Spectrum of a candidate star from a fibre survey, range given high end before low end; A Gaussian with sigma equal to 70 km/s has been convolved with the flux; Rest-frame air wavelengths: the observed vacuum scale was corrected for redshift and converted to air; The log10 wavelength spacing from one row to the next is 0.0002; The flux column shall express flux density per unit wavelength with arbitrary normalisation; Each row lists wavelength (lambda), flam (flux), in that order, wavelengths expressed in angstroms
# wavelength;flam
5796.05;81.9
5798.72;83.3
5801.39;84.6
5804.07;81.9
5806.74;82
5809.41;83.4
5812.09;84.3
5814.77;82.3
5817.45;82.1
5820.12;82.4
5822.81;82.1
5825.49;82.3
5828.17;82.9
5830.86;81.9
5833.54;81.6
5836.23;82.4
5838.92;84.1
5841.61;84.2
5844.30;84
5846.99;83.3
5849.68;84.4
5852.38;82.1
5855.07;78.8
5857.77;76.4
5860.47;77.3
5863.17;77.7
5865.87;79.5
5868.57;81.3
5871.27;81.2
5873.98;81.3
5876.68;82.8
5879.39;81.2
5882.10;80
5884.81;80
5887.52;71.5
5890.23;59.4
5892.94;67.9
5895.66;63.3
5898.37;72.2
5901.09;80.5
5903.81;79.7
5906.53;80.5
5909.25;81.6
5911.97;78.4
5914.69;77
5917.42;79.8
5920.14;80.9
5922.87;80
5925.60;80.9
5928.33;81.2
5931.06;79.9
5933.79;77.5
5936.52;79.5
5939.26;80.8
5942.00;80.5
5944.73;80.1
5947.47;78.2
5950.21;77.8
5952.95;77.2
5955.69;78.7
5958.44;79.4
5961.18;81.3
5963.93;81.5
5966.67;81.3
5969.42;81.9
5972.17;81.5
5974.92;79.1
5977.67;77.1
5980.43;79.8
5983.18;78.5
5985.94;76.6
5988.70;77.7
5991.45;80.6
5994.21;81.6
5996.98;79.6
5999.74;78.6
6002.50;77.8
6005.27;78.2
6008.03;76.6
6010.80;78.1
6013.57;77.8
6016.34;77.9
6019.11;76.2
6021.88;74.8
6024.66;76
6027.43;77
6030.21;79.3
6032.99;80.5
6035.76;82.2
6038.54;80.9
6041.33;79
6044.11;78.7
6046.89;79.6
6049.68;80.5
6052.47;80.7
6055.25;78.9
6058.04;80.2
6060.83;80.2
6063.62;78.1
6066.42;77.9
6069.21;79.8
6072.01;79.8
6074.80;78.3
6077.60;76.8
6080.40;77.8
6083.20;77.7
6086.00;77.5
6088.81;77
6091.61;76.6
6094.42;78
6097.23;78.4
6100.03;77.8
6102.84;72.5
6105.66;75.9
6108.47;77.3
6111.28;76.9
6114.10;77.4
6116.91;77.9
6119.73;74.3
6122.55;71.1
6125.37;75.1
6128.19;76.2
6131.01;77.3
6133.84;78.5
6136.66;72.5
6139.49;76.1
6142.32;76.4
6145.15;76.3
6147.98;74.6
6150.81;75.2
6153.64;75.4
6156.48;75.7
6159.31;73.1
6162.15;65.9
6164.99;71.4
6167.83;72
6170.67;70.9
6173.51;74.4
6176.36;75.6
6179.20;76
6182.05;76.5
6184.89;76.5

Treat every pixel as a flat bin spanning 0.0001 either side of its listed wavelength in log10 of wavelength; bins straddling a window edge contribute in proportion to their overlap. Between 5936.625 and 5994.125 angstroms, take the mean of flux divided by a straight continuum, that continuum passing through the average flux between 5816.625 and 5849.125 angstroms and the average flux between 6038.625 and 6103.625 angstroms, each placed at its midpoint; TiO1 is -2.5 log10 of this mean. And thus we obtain 0.01 mag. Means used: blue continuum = 82.8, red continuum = 78.4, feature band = 79.5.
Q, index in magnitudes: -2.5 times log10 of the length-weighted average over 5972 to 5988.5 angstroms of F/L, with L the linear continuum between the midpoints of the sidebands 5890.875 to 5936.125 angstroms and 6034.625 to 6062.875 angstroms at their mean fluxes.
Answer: 0.00 mag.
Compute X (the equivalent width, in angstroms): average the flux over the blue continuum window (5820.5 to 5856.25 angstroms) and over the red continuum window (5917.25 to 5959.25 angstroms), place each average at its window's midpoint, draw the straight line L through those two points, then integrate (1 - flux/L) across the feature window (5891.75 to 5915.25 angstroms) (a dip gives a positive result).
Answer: 1.4 angstroms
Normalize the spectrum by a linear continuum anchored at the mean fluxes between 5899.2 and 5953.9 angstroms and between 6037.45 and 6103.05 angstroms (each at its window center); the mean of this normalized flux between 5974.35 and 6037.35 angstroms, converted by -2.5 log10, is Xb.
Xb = 0.01 mag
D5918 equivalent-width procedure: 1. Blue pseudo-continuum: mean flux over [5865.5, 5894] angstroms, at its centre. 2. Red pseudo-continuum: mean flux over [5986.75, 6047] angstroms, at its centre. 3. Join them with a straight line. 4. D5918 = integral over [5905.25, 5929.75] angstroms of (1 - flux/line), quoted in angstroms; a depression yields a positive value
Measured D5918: -0.8 angstroms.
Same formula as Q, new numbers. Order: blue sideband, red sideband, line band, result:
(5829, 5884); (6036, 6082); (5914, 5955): 0.01 mag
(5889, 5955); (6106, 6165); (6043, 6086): -0.04 mag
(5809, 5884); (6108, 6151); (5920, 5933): -0.01 mag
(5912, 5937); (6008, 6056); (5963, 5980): -0.02 mag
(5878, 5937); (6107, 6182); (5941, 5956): -0.03 mag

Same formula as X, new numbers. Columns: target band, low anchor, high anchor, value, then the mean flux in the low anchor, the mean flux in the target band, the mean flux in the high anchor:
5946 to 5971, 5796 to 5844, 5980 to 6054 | 0.1 angstroms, 82.8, 79.7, 78.7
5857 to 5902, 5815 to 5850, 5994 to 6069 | 3.2 angstroms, 82.9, 76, 78.7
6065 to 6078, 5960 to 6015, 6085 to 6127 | -0.3 angstroms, 79.2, 78.6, 76.2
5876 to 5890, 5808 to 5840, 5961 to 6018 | 0.7 angstroms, 82.6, 77.3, 79.1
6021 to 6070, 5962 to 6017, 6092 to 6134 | -0.9 angstroms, 79.1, 79.2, 76.2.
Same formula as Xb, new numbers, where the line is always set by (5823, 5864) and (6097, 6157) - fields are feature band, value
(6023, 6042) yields -0.020 mag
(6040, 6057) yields -0.030 mag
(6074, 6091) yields -0.010 mag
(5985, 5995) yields -0.007 mag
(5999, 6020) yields 0.008 mag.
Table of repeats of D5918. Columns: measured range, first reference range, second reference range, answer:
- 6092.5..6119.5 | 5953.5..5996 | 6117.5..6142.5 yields -0.3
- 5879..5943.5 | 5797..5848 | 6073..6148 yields 2.9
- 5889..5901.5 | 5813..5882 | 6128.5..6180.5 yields 2.0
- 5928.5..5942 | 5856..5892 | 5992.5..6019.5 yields -0.3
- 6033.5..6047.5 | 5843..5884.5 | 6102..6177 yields -0.6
